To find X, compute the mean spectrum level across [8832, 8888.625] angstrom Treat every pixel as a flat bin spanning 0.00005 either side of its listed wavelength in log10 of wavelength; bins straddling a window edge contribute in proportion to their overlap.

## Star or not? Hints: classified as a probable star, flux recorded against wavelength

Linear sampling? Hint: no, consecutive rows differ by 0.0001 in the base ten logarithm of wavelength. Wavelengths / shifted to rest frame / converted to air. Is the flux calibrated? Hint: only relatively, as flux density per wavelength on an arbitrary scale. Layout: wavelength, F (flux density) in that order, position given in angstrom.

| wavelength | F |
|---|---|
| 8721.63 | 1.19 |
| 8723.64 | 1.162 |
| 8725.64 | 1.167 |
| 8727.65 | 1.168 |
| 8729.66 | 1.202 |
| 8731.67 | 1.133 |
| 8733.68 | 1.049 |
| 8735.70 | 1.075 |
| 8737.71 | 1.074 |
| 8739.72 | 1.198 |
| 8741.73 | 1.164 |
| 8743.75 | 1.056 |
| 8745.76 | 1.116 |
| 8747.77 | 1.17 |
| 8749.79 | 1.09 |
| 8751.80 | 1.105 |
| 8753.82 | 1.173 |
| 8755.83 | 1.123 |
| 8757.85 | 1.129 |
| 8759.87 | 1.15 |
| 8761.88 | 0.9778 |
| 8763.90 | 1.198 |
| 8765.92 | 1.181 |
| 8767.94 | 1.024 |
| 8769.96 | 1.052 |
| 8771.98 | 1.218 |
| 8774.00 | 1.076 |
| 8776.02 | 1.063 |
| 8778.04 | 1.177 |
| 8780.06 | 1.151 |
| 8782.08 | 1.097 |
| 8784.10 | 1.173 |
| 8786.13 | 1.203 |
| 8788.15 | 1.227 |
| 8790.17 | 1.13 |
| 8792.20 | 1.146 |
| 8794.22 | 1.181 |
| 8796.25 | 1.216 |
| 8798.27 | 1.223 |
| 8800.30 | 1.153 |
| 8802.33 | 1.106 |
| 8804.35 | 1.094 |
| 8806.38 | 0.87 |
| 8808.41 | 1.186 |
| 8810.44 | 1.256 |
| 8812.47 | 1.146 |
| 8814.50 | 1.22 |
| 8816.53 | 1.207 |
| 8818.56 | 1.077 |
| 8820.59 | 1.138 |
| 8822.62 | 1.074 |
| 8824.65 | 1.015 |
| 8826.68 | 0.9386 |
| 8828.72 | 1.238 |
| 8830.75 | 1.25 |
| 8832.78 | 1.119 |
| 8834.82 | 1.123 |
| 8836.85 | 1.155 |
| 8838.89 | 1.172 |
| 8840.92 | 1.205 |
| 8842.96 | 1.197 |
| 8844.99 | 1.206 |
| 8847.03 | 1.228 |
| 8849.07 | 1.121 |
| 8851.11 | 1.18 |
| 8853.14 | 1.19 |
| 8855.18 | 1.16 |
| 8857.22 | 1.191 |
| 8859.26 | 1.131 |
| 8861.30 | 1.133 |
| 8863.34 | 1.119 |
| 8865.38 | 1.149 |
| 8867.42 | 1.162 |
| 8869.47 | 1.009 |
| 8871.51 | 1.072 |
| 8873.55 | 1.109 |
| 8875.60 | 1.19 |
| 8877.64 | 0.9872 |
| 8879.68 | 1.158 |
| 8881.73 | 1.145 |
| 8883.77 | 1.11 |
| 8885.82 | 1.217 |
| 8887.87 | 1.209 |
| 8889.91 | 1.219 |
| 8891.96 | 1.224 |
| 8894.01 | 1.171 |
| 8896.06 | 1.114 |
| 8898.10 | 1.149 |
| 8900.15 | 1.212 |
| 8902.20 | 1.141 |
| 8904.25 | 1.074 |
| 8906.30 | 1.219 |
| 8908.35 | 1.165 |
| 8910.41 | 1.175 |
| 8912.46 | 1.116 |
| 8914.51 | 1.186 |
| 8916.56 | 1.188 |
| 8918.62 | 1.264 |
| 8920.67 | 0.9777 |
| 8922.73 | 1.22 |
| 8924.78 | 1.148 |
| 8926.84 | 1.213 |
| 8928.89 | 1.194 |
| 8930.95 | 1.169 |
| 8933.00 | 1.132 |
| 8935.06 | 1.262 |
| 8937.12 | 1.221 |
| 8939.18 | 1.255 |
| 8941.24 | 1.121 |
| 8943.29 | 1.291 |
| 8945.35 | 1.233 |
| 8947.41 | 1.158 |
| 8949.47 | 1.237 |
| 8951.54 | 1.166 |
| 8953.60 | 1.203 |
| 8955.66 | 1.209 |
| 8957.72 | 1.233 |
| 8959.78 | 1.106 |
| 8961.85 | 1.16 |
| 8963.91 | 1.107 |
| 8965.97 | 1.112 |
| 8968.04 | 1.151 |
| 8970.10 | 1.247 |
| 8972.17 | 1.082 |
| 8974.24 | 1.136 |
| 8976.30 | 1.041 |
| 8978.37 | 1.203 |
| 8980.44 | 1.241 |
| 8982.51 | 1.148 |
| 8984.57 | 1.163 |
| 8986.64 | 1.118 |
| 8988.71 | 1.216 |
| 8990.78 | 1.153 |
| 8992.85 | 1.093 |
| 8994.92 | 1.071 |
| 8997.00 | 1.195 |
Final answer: 1.15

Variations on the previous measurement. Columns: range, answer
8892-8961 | 1.18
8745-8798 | 1.14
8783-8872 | 1.15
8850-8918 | 1.15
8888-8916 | 1.17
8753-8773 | 1.12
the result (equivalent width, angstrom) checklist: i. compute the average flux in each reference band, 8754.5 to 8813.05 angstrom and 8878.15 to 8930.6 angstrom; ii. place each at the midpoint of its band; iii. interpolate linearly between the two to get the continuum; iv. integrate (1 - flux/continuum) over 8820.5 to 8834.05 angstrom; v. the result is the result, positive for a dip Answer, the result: 0.4 angstrom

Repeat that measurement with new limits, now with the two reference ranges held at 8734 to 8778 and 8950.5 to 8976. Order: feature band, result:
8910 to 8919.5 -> -0.32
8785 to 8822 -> -0.96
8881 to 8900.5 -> -0.59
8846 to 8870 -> -0.33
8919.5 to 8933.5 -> -0.05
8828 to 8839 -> -0.43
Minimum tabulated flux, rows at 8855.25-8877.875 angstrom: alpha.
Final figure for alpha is 0.9872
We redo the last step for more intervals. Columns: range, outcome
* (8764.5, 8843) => 0.87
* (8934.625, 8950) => 1.121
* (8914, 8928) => 0.9777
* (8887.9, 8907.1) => 1.074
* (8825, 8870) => 0.9386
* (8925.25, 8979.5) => 1.041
